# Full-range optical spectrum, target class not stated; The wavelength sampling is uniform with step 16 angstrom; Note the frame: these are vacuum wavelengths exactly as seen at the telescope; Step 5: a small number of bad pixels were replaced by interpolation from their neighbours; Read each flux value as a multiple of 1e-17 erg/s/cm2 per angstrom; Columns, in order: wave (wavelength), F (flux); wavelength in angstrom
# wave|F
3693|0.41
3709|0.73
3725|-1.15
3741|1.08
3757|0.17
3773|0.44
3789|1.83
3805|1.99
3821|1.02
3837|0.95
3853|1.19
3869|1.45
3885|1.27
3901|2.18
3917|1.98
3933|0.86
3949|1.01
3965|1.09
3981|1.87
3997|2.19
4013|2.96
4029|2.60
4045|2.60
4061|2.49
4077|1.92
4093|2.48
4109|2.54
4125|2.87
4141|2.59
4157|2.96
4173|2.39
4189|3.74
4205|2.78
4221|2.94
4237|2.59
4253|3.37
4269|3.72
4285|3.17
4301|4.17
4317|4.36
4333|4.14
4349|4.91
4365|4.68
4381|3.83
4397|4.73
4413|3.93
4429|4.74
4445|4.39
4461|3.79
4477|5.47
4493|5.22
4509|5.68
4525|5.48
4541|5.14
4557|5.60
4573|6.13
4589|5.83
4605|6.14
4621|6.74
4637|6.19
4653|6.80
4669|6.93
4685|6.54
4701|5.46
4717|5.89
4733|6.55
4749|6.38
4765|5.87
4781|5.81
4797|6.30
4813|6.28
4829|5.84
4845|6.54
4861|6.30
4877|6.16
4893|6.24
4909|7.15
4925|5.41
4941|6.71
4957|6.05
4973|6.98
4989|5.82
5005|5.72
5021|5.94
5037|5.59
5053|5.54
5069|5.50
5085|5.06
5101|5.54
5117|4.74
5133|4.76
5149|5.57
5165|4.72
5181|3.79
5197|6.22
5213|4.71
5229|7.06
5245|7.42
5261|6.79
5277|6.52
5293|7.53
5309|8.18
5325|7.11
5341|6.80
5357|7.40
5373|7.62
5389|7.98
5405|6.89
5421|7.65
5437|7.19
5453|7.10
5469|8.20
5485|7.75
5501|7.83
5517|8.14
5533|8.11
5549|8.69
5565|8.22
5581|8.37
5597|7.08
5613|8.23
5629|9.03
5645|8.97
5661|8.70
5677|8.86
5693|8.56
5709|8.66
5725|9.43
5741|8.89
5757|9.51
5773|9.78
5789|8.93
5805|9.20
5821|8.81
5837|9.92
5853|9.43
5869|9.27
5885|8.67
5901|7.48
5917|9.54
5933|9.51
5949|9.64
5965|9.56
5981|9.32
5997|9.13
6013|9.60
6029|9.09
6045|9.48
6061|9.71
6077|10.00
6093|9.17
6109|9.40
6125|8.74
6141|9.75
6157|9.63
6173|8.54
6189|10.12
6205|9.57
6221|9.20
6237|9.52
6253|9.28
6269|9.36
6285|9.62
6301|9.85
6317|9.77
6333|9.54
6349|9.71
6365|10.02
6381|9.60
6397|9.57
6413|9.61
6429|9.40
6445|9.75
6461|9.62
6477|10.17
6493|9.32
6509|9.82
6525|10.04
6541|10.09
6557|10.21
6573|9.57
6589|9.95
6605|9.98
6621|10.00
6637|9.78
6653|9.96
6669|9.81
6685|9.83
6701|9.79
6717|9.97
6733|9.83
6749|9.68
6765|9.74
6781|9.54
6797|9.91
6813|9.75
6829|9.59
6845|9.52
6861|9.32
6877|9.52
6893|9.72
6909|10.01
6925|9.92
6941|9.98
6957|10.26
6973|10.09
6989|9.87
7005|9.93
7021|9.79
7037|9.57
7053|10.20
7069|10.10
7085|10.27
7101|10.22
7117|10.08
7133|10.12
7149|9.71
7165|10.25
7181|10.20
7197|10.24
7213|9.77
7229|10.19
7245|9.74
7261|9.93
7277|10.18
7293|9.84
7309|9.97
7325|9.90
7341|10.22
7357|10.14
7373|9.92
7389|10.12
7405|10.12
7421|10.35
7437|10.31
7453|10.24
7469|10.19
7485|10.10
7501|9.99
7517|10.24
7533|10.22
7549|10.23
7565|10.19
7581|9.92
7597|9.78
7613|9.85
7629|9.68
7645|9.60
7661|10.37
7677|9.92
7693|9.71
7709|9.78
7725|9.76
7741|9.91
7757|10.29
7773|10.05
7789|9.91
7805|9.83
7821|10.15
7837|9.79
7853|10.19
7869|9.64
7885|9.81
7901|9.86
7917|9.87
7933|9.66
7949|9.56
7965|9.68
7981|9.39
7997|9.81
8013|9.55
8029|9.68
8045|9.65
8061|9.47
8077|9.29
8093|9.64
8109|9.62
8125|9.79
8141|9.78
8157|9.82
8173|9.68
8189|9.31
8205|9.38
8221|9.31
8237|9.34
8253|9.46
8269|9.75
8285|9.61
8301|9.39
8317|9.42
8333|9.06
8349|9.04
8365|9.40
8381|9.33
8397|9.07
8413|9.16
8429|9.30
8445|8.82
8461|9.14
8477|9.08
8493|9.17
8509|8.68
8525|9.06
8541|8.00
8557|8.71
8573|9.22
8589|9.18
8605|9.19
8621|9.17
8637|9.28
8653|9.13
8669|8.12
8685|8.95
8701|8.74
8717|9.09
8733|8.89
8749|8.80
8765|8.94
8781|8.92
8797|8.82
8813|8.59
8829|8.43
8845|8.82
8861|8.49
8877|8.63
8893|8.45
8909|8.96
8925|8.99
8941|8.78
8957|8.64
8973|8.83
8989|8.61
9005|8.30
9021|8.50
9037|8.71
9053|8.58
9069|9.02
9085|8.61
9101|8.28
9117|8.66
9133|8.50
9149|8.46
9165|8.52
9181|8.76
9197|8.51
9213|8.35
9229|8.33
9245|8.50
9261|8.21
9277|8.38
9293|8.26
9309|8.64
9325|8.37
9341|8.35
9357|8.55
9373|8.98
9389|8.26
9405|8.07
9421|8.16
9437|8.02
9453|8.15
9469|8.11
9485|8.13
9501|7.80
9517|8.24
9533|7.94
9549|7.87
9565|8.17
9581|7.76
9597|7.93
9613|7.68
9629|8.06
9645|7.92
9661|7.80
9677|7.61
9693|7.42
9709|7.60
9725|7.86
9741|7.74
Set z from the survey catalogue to 0.00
